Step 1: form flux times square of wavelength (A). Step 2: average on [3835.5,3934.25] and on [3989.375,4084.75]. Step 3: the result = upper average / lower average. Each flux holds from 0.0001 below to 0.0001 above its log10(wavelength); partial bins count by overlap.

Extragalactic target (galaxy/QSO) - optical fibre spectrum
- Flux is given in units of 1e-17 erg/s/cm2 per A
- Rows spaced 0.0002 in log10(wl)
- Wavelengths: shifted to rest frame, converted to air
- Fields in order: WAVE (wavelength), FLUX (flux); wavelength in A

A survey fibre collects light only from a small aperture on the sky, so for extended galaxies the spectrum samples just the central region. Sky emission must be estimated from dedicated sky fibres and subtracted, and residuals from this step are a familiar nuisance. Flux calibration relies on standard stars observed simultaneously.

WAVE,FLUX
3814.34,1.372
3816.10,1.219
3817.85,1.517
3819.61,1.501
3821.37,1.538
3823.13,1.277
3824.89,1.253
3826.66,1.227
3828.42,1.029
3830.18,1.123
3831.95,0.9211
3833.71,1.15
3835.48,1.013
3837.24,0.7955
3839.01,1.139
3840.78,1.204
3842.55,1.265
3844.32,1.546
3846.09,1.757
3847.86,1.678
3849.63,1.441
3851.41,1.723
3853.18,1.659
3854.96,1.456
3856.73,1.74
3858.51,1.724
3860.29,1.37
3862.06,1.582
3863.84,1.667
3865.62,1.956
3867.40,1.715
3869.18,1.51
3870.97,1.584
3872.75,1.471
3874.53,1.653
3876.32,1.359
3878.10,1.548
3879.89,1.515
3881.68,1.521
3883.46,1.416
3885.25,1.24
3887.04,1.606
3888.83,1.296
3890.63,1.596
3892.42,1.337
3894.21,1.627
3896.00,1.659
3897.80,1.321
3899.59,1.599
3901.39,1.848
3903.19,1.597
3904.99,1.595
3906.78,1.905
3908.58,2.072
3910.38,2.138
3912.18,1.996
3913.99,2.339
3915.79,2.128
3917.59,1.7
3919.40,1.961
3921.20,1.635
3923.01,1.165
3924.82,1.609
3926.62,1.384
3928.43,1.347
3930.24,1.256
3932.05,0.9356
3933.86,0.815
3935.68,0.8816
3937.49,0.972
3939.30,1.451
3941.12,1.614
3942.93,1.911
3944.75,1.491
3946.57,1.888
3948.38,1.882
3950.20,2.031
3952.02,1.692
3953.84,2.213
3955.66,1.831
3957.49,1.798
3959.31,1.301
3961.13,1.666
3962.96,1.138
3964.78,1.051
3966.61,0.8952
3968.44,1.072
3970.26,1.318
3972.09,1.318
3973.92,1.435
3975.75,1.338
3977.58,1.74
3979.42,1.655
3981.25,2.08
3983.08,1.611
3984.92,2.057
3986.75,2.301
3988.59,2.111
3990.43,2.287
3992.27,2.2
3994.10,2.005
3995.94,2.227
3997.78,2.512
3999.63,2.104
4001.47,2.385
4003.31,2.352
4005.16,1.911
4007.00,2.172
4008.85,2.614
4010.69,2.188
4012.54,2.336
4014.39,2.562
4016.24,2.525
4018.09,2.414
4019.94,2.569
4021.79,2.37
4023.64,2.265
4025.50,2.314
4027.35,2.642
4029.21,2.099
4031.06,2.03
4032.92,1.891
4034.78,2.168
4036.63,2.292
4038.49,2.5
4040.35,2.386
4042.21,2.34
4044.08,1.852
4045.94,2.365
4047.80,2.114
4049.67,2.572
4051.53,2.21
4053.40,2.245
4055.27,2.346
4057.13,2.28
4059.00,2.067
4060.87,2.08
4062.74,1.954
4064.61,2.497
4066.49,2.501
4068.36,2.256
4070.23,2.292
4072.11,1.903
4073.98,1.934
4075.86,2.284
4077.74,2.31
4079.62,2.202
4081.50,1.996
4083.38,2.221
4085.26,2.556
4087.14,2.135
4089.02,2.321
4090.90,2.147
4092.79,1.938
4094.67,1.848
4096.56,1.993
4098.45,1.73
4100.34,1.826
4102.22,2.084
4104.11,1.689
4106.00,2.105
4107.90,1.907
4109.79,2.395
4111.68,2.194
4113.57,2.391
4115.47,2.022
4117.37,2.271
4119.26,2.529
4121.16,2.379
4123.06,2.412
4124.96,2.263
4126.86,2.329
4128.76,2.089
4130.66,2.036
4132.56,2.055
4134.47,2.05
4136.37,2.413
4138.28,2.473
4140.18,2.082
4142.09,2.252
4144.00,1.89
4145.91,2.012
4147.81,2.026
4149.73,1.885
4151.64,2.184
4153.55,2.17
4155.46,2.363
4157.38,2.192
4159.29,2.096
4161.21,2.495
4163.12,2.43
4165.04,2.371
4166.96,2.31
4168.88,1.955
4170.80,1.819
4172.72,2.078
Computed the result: 1.6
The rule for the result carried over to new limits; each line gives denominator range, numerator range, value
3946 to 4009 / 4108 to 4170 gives 1.31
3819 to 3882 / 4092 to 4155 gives 1.70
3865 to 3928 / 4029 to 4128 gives 1.46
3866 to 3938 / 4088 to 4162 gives 1.54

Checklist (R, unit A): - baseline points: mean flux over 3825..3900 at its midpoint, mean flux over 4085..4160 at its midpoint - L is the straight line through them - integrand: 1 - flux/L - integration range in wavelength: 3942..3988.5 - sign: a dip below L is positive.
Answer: 2.2 A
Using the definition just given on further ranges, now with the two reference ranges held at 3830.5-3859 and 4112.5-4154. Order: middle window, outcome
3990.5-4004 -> -3.3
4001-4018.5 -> -4.7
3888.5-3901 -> 0.0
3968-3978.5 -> 2.2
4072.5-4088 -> -1.2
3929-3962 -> 2.6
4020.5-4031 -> -2.4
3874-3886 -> 0.1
